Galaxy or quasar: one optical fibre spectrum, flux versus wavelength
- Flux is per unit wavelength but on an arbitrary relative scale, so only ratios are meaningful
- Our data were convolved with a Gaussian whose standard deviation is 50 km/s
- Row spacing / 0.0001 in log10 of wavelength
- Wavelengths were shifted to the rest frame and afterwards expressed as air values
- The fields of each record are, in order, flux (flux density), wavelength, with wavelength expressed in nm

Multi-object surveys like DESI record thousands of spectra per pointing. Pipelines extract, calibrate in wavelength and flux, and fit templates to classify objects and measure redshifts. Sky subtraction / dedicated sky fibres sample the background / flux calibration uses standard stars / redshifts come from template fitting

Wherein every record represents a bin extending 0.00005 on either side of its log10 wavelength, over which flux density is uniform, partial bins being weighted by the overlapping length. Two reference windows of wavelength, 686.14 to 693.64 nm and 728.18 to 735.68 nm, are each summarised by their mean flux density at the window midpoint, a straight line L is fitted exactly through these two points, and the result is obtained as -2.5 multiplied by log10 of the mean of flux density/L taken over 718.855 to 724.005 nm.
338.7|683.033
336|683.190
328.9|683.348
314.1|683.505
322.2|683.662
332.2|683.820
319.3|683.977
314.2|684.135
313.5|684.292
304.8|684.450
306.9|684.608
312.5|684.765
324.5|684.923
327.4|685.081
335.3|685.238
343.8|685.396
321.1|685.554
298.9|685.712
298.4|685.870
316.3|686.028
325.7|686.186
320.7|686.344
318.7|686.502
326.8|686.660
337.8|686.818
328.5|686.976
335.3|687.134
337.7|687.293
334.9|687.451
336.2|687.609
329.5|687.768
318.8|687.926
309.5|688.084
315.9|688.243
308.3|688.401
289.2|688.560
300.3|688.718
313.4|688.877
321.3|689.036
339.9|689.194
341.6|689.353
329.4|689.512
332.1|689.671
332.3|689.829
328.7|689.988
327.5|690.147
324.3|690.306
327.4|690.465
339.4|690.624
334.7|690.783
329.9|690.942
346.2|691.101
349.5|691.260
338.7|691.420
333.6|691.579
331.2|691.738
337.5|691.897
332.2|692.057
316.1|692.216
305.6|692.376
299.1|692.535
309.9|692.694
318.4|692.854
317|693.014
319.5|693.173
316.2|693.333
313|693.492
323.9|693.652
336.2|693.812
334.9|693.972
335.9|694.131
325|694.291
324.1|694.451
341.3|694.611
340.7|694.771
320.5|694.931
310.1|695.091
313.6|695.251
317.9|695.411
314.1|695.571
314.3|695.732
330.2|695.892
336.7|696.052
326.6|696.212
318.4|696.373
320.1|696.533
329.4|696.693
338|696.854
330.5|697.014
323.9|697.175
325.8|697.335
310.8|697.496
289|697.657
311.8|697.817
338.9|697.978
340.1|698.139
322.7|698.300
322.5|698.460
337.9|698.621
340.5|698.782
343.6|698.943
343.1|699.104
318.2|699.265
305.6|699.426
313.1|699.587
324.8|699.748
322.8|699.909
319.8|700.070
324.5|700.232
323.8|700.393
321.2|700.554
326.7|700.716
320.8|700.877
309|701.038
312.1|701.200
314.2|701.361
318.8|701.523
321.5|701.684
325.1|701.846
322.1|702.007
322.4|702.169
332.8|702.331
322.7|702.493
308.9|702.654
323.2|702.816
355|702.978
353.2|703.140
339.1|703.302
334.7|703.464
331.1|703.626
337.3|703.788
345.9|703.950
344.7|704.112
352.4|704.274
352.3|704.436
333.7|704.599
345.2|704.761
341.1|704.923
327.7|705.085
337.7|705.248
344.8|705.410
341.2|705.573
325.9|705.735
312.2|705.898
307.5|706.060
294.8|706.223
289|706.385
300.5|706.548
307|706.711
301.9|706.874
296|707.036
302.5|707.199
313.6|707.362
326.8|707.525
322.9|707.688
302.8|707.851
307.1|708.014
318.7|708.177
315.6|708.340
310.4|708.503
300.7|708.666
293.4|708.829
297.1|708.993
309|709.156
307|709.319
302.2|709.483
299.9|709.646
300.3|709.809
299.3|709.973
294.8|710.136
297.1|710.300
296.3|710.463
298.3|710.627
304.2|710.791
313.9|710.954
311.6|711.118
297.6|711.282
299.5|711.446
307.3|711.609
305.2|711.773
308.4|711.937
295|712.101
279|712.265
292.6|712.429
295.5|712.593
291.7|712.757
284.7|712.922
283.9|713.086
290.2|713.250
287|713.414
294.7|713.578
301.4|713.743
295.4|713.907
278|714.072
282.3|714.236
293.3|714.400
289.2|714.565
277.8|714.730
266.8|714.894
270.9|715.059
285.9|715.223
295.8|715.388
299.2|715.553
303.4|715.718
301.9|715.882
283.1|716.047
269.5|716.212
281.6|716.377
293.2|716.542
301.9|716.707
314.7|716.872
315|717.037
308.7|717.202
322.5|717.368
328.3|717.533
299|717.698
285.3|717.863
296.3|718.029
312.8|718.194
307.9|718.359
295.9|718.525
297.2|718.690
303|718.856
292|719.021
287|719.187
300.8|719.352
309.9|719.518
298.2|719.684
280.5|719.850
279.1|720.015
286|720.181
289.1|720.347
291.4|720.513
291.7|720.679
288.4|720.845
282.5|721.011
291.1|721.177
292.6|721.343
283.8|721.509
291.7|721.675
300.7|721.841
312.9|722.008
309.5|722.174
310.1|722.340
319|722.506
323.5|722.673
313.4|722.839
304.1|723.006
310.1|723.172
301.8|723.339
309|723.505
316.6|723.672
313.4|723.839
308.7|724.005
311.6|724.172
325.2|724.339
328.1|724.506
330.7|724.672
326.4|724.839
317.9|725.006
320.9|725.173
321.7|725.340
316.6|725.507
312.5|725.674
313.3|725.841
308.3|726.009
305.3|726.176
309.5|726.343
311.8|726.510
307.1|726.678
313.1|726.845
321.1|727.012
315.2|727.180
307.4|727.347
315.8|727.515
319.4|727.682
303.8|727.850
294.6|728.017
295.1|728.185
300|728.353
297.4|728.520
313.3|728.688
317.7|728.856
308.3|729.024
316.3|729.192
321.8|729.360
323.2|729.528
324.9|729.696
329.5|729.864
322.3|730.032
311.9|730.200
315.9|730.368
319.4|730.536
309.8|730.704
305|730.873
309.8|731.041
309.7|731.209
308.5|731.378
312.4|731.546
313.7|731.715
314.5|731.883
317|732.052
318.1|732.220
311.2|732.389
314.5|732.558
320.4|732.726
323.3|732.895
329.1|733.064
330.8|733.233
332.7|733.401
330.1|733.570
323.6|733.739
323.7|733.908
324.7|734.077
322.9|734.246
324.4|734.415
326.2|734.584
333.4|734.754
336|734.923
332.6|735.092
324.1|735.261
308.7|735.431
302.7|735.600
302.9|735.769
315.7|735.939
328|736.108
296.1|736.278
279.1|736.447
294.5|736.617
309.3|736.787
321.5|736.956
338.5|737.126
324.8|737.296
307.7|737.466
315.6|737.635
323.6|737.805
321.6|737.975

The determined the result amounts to 0.07 mag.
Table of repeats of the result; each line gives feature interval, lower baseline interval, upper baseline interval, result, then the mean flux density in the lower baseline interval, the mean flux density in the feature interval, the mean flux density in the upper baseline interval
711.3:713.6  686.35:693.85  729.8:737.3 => 0.10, 325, 294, 318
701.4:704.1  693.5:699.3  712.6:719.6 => -0.05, 326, 331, 295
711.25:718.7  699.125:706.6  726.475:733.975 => 0.09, 326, 295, 315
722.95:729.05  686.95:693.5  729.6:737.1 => 0.02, 325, 312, 318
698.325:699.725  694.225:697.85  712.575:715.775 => -0.04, 322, 328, 288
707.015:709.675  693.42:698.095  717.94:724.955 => 0.02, 324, 308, 303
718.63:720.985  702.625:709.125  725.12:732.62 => 0.09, 322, 292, 313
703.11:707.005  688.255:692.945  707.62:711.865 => -0.06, 325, 328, 304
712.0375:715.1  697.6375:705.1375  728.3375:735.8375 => 0.13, 329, 287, 318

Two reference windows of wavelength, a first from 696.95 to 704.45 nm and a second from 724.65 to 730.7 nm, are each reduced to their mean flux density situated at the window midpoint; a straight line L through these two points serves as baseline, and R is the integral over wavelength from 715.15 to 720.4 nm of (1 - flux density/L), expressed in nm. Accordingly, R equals 0.35 nm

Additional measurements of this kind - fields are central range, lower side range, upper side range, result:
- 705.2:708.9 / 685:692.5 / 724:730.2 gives 0.102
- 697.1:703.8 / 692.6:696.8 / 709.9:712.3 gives -0.202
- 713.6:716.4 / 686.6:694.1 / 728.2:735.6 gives 0.300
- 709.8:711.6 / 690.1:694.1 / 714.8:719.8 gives 0.021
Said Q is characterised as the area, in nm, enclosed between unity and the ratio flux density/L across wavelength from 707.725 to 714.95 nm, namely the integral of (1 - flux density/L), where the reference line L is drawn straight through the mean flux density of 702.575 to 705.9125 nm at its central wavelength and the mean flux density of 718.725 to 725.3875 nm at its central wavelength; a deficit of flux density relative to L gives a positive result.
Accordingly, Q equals 0.604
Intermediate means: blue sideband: 338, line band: 297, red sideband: 304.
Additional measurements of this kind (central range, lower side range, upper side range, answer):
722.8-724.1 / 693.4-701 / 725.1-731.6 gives 0.02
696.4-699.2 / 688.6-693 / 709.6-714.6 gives -0.09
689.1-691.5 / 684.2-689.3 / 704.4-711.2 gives -0.12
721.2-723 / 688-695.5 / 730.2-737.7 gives 0.08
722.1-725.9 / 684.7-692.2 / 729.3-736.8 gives 0.04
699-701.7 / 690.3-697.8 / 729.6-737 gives 0.03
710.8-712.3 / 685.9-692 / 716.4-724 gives 0.03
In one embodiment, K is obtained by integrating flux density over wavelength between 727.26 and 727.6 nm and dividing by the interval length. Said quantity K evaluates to 312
